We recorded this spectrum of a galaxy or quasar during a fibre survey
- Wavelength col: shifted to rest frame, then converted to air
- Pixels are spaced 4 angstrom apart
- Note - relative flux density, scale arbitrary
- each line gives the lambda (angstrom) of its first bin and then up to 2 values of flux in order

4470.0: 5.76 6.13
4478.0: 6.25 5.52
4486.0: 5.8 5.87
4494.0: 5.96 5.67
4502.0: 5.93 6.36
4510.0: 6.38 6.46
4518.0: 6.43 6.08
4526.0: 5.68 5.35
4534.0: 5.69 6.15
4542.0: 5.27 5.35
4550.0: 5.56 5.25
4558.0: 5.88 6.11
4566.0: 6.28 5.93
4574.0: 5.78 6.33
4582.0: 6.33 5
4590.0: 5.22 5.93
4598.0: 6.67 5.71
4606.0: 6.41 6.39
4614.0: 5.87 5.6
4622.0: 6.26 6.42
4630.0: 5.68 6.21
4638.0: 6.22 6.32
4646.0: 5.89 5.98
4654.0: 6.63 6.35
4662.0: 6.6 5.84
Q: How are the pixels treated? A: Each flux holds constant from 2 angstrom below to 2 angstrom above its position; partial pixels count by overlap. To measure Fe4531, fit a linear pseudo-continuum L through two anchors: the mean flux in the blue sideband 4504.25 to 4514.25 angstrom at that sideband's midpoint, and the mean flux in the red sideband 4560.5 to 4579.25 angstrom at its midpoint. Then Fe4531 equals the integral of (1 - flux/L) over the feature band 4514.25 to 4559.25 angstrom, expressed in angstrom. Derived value 3.8 angstrom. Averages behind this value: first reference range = 6.39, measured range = 5.73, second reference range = 6.08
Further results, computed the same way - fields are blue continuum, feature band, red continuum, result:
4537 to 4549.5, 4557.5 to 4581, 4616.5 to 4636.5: -1.5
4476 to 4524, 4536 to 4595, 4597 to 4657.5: 3.4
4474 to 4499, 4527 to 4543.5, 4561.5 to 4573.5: 1.0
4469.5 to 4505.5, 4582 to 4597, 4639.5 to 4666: 1.3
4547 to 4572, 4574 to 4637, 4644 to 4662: 0.4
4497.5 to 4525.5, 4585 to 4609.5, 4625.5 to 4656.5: 1.1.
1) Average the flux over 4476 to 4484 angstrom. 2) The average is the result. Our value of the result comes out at 5.88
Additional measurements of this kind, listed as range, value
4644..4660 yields 6.21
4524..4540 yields 5.72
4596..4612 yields 6.29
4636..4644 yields 6.27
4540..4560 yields 5.46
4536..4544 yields 5.71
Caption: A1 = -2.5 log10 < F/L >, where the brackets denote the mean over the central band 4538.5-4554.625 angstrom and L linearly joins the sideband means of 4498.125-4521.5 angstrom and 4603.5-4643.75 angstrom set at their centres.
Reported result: 0.14 mag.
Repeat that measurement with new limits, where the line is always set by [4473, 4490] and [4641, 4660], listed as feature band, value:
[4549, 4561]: 0.08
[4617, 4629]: 0.01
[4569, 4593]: 0.06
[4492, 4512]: -0.02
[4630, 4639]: 0.02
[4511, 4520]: -0.08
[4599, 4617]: 0.01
